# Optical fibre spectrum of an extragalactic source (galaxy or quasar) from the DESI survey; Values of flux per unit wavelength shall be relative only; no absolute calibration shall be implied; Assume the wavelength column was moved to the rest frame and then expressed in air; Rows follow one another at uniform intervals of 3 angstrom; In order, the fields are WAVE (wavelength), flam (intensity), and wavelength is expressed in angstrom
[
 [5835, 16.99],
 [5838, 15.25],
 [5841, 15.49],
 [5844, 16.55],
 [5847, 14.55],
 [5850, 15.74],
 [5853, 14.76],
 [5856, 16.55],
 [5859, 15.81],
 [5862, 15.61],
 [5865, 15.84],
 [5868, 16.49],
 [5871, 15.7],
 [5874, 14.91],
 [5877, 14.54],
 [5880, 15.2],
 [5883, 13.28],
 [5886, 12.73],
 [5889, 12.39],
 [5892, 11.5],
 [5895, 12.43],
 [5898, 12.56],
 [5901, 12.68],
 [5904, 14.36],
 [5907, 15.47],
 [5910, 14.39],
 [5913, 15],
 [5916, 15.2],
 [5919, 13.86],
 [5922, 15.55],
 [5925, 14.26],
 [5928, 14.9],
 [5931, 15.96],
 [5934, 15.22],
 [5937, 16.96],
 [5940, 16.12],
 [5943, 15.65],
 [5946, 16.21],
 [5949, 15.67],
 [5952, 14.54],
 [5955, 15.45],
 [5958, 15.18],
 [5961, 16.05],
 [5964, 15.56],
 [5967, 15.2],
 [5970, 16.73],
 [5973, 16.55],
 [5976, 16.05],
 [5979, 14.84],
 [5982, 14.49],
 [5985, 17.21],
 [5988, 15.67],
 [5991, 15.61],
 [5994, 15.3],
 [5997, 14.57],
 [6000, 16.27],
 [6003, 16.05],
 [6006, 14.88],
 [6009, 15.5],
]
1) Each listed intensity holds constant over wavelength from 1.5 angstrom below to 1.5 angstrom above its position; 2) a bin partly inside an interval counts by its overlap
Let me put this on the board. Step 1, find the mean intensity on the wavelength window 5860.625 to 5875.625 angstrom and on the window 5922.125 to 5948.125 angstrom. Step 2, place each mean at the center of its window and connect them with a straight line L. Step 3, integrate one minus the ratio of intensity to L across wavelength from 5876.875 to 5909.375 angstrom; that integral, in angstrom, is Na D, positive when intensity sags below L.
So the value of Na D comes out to 4.83 angstrom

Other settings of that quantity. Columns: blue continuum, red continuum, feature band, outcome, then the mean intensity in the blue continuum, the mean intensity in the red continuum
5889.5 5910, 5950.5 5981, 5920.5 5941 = -1.7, 13.2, 15.6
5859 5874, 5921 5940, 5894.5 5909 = 1.9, 15.8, 15.5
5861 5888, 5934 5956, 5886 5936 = 4.1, 14.9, 15.8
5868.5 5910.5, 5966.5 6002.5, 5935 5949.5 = -1.2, 13.8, 15.7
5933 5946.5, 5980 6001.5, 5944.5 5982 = 0.5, 16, 15.6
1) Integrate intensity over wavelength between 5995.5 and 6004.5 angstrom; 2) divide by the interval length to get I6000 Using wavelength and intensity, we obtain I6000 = 15.6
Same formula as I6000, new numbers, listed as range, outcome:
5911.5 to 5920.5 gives 14.7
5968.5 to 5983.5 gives 15.7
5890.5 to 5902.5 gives 12.3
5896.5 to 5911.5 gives 13.9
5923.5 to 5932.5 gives 15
